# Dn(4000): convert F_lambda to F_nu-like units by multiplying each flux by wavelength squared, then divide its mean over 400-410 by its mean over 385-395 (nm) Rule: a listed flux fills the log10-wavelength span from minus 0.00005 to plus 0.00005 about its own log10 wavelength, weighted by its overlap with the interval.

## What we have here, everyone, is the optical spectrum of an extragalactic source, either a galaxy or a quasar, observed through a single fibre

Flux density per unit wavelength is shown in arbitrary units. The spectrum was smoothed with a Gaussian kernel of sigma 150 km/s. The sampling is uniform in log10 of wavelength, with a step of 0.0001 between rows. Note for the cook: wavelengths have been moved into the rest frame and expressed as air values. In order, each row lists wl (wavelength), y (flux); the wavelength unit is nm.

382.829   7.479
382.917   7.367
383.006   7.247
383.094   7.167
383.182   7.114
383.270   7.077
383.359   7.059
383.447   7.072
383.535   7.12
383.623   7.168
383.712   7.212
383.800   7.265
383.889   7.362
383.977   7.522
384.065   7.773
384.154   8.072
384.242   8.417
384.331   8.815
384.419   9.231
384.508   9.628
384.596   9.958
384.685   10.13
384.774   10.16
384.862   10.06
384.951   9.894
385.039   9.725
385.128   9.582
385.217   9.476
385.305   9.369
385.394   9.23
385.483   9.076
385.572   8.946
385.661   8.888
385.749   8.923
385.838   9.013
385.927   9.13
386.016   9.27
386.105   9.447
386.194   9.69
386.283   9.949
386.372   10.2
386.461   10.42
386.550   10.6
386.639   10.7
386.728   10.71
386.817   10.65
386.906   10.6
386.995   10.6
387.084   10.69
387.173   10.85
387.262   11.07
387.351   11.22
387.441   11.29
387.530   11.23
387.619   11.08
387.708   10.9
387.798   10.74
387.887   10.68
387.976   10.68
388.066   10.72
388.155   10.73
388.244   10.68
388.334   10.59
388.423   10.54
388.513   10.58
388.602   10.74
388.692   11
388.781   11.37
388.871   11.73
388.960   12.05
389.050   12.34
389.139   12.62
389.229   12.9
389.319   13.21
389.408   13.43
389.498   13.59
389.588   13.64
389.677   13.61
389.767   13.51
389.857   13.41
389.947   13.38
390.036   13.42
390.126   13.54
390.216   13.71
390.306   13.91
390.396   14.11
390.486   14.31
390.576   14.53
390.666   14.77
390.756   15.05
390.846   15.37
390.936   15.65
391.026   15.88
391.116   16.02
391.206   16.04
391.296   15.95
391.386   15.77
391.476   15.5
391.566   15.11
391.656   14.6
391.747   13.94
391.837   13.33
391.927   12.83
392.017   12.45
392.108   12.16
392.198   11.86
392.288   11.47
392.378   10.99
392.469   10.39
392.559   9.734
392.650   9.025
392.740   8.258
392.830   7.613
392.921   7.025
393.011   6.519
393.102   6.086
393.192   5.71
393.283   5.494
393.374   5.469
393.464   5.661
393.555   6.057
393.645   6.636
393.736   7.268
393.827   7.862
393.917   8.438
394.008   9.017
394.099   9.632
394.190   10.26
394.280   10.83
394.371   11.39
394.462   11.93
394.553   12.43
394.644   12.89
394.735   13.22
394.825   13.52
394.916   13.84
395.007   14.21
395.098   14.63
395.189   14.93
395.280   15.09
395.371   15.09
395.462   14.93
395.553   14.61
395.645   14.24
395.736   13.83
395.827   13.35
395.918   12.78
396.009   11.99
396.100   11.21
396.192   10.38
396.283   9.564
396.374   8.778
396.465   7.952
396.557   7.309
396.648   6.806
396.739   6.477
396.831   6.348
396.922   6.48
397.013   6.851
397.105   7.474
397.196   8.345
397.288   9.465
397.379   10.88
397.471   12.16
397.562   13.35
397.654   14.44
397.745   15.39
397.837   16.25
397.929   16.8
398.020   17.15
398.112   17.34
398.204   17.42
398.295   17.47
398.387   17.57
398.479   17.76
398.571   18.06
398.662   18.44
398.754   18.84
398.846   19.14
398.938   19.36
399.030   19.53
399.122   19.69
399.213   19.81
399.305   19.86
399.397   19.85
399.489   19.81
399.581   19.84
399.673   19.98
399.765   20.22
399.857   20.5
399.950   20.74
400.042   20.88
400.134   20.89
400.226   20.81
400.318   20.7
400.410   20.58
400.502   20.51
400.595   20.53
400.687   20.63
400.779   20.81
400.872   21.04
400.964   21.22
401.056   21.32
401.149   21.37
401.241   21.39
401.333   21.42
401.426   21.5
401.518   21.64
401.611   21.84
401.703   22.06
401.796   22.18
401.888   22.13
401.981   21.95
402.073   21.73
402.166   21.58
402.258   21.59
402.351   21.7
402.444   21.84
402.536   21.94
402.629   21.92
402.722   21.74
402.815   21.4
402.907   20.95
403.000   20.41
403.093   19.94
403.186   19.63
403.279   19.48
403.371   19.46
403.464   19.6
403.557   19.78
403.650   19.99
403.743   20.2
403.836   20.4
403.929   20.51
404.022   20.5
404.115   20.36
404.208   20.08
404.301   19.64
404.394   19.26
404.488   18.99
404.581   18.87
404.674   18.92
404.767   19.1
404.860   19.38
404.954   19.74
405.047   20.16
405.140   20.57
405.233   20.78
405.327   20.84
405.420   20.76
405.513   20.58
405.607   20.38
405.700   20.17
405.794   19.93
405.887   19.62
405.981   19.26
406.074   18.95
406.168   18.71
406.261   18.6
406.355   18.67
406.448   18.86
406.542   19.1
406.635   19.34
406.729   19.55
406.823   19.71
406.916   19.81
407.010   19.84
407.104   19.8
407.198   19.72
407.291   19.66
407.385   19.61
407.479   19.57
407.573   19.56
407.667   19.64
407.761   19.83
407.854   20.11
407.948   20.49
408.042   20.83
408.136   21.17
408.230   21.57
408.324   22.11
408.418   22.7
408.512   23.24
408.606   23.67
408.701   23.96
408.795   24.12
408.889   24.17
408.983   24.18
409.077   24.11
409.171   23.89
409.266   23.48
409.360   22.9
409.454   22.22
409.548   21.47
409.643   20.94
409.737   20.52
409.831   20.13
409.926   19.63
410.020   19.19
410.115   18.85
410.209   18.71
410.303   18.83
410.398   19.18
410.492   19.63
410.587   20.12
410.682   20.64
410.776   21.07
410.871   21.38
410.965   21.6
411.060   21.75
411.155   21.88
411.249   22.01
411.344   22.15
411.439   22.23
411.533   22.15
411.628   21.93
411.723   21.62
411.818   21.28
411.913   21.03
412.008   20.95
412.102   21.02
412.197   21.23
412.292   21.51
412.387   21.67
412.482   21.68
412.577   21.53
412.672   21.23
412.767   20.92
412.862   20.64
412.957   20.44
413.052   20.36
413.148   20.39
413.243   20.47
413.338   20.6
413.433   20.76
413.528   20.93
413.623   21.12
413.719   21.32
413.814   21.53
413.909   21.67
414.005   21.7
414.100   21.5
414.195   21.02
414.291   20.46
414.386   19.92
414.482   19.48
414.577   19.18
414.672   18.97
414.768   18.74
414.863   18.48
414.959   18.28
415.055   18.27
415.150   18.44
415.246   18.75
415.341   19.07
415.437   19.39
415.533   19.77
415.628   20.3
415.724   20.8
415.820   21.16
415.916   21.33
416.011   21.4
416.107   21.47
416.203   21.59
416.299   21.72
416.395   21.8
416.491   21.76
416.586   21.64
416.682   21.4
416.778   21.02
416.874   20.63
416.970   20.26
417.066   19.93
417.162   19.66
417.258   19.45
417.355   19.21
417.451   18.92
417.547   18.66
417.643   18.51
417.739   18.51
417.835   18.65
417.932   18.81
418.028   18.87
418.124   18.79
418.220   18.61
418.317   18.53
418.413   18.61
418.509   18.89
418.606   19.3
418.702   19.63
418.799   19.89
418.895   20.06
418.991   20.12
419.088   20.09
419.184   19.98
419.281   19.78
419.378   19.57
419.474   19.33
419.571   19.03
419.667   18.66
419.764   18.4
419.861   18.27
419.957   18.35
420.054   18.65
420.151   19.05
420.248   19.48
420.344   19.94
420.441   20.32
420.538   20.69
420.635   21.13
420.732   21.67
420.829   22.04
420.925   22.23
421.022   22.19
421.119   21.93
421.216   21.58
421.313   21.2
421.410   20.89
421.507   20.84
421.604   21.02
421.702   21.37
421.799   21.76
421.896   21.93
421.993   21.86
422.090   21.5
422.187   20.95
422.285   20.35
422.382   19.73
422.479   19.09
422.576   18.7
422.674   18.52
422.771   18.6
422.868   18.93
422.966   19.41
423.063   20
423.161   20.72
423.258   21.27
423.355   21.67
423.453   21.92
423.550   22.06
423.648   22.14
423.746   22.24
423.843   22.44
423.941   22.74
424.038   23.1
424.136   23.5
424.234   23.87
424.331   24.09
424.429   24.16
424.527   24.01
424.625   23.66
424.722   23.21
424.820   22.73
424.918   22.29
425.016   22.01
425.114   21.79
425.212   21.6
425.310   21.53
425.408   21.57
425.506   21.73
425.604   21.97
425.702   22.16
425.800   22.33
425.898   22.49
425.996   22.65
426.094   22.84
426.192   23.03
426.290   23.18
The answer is 1.99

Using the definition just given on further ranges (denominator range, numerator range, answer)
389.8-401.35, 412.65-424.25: 1.62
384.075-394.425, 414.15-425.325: 2.17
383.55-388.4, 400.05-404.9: 2.31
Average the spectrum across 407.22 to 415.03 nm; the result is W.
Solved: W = 21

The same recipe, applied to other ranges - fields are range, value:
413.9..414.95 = 20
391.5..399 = 11.8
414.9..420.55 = 19.7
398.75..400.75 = 20.2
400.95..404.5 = 20.9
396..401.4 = 16.3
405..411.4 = 20.7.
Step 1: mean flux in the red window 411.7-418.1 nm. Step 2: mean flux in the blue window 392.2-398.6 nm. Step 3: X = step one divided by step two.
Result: 1.83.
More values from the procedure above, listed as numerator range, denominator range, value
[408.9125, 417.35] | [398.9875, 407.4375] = 1.02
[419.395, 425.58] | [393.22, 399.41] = 1.67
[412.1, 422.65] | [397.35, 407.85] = 1.03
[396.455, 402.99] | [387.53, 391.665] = 1.38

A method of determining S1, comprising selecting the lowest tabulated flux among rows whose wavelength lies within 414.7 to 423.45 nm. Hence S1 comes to 18.27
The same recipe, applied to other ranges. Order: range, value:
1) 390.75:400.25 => 5.469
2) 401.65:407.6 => 18.6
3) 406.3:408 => 18.67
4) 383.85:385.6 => 7.362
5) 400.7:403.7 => 19.46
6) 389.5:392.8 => 8.258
